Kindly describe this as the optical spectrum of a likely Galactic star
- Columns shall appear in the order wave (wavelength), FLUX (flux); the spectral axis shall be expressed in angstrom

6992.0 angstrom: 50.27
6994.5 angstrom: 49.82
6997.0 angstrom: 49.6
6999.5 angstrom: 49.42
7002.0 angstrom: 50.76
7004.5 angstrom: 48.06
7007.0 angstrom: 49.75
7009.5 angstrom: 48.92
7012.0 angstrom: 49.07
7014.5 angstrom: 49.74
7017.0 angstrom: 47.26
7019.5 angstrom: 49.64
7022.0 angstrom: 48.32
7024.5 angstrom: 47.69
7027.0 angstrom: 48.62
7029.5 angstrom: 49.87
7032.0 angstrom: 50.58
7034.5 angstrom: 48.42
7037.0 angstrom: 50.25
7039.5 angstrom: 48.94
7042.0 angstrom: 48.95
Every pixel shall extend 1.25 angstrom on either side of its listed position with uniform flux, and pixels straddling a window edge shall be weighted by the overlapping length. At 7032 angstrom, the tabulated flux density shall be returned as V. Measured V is 50.58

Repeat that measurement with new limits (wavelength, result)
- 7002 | 50.76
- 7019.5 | 49.64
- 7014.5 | 49.74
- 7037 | 50.25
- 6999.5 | 49.42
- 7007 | 49.75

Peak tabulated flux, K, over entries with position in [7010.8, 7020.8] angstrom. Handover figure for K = 49.74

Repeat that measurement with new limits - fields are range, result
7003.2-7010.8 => 49.75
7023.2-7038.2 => 50.58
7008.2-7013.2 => 49.07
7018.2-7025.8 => 49.64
